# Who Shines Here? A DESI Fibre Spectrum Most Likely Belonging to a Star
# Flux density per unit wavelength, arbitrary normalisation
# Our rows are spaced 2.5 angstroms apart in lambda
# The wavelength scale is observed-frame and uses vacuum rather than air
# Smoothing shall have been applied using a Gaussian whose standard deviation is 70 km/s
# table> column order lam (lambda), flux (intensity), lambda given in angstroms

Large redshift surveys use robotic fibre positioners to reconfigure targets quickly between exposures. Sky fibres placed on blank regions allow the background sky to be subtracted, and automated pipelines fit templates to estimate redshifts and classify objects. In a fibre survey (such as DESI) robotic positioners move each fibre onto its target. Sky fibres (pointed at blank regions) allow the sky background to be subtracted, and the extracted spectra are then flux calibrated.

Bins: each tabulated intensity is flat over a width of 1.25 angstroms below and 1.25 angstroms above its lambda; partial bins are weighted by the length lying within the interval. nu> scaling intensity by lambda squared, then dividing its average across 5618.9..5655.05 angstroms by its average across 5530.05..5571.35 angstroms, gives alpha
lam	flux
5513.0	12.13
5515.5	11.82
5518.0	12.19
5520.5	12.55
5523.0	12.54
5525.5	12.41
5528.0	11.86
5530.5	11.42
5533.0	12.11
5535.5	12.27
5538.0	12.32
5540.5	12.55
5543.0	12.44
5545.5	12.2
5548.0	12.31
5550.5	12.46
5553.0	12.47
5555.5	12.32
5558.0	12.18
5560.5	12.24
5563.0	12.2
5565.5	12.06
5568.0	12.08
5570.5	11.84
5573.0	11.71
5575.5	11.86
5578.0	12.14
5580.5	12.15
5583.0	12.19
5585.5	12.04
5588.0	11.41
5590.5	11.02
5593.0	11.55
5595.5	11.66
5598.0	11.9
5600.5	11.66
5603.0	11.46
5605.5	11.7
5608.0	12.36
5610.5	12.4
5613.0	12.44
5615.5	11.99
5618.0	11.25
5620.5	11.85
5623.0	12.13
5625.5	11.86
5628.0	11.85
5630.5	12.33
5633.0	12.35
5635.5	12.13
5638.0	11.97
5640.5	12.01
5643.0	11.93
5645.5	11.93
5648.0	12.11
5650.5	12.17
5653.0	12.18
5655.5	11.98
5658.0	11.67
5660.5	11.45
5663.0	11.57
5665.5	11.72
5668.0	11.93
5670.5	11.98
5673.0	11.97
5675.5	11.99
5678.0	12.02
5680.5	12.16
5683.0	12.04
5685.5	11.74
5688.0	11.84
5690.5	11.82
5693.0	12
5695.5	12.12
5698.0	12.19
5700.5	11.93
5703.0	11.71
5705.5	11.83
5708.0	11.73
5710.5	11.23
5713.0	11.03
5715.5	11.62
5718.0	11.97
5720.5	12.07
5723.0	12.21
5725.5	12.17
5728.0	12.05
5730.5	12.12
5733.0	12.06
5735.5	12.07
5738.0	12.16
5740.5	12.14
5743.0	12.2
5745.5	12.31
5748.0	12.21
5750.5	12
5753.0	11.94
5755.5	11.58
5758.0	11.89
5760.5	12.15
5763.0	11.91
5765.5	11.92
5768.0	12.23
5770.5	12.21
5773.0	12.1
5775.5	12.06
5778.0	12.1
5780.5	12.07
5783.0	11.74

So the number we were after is 1.02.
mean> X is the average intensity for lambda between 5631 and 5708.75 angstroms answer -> 11.9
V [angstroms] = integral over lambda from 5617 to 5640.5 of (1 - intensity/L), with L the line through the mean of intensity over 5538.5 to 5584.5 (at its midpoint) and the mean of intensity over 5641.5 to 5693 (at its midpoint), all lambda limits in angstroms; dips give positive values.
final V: 0.1 angstroms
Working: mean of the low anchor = 12.2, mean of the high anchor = 11.9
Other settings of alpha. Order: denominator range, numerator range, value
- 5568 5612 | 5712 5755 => 1.07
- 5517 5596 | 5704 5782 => 1.06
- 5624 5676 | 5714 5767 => 1.04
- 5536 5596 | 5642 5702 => 1.03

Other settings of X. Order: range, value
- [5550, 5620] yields 11.9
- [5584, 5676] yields 11.9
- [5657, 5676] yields 11.8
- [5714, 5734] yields 12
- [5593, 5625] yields 11.9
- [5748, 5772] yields 12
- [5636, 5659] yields 12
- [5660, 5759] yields 11.9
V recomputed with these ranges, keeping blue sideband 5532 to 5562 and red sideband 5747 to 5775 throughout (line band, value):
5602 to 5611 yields 0.20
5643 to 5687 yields 0.85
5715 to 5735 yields 0.02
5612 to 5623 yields 0.29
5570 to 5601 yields 1.23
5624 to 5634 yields 0.09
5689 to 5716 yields 0.77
